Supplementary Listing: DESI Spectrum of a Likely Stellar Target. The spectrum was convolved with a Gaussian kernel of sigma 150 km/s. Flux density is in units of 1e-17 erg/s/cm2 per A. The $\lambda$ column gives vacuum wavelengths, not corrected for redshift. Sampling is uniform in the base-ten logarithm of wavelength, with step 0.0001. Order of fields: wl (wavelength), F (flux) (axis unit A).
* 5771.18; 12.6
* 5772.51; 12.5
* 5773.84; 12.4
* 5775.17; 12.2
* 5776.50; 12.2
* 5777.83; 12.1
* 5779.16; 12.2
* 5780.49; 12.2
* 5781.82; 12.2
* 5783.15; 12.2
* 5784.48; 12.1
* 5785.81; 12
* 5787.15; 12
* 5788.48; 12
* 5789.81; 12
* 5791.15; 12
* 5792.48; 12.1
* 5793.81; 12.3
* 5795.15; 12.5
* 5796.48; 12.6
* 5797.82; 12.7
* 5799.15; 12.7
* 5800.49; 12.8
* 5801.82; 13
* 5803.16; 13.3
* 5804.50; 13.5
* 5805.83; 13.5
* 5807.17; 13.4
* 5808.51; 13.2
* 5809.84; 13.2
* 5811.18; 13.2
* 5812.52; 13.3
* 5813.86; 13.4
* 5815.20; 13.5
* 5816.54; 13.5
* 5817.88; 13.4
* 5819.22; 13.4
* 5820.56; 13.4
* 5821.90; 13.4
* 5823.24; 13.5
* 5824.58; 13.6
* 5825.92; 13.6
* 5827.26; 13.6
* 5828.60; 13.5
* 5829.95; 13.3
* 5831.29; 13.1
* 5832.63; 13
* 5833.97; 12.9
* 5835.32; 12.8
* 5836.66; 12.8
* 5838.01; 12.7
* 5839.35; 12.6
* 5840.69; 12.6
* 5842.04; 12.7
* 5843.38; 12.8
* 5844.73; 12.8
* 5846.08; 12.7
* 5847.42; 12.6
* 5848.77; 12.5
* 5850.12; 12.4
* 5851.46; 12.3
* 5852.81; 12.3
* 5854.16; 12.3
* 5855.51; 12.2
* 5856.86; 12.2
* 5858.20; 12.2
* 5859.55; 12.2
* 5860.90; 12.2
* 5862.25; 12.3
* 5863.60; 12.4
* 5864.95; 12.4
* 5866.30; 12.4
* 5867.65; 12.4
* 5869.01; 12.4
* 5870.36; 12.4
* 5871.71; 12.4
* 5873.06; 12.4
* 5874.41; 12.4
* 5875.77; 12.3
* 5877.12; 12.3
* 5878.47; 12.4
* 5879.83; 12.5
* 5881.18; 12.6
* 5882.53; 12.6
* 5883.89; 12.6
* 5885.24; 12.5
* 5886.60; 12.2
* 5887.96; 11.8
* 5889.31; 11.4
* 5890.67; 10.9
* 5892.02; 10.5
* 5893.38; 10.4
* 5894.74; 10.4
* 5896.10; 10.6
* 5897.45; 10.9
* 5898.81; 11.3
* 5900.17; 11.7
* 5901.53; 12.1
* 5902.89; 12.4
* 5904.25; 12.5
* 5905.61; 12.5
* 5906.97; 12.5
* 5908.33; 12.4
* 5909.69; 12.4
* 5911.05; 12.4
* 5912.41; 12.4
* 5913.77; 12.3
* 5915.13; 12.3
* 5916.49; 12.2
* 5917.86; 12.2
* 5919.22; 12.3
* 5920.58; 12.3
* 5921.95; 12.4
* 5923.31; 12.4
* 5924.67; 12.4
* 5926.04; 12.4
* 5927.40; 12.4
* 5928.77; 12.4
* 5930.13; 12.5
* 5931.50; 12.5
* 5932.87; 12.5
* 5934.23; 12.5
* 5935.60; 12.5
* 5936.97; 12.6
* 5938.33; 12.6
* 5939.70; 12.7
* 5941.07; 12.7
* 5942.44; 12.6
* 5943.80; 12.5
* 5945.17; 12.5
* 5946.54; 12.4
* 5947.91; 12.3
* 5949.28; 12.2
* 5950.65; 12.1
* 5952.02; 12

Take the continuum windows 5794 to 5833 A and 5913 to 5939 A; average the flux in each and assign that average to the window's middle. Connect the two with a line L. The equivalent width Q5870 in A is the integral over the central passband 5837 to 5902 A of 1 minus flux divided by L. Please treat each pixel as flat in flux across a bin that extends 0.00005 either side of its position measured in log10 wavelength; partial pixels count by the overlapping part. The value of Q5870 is 3.5 A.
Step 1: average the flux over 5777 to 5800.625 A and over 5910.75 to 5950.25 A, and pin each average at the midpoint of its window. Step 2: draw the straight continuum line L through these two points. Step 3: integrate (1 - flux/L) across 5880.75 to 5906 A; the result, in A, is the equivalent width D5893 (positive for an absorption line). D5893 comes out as 1.5 A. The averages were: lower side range 12.2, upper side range 12.4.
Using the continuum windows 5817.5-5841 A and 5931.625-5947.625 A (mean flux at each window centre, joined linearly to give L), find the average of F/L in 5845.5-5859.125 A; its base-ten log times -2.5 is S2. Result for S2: 0.06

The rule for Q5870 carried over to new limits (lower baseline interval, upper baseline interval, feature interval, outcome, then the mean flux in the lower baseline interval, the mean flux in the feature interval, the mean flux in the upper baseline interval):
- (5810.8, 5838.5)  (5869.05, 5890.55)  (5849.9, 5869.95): 0.54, 13.3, 12.3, 12.3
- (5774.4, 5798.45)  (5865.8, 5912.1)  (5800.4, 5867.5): -4.47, 12.2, 12.9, 12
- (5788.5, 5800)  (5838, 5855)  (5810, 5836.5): -1.83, 12.3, 13.3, 12.6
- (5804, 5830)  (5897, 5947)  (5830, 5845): 0.45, 13.4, 12.8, 12.3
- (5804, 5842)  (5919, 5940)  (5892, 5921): 1.69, 13.2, 11.9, 12.5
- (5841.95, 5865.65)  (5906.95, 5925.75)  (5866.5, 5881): -0.01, 12.4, 12.4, 12.3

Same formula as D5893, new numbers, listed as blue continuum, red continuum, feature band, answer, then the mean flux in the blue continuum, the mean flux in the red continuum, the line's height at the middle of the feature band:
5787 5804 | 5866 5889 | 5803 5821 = -1.32 A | 12.5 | 12.4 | 12.5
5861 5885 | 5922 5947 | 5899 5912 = 0.19 A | 12.4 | 12.5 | 12.5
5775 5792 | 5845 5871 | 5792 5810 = -1.11 A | 12.1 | 12.4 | 12.2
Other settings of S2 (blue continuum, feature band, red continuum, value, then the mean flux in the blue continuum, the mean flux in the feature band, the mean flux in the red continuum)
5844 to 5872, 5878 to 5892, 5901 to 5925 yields 0.03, 12.4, 12.1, 12.4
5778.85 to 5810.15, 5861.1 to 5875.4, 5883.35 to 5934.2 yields -0.01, 12.6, 12.4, 12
